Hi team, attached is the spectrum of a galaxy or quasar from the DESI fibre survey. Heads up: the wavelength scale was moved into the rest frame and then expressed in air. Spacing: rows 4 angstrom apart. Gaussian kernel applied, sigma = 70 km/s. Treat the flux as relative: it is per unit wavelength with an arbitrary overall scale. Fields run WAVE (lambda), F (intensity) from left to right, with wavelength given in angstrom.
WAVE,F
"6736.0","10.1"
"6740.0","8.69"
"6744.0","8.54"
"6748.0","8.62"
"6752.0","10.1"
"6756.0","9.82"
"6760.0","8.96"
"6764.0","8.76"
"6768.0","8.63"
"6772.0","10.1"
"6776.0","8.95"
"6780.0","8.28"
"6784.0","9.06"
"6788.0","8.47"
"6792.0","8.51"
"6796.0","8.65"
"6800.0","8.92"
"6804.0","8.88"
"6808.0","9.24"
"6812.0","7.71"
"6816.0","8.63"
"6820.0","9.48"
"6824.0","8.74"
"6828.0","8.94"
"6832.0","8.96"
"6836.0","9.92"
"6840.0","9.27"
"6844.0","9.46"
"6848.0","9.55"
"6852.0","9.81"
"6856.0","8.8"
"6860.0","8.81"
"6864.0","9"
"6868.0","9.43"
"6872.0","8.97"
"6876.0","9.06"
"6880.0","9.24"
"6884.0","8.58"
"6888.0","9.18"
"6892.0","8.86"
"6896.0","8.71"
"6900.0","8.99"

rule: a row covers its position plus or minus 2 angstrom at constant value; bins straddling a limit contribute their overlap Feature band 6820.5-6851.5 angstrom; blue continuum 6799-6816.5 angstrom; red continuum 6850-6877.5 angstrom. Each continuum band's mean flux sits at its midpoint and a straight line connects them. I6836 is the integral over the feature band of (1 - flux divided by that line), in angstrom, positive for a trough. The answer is -1.4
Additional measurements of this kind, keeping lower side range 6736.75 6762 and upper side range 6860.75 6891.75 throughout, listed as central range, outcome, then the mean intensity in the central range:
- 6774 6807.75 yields 1.4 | 8.74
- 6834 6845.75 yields -0.6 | 9.55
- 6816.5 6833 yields 0.2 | 9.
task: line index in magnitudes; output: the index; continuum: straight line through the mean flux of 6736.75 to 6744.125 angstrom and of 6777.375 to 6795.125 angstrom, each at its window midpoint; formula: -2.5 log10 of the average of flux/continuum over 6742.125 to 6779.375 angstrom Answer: -0.046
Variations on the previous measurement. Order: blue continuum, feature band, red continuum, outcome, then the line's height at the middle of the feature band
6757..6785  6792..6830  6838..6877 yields 0.04 mag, 9.1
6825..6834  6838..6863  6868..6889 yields -0.04 mag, 8.97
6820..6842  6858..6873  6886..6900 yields 0.00 mag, 9.05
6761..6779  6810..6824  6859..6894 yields 0.05 mag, 9.04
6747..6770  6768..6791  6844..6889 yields 0.03 mag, 9.17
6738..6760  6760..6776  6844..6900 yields 0.00 mag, 9.13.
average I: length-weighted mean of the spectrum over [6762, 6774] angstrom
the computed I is 9.16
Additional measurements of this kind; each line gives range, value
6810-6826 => 8.64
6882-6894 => 8.87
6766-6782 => 8.99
